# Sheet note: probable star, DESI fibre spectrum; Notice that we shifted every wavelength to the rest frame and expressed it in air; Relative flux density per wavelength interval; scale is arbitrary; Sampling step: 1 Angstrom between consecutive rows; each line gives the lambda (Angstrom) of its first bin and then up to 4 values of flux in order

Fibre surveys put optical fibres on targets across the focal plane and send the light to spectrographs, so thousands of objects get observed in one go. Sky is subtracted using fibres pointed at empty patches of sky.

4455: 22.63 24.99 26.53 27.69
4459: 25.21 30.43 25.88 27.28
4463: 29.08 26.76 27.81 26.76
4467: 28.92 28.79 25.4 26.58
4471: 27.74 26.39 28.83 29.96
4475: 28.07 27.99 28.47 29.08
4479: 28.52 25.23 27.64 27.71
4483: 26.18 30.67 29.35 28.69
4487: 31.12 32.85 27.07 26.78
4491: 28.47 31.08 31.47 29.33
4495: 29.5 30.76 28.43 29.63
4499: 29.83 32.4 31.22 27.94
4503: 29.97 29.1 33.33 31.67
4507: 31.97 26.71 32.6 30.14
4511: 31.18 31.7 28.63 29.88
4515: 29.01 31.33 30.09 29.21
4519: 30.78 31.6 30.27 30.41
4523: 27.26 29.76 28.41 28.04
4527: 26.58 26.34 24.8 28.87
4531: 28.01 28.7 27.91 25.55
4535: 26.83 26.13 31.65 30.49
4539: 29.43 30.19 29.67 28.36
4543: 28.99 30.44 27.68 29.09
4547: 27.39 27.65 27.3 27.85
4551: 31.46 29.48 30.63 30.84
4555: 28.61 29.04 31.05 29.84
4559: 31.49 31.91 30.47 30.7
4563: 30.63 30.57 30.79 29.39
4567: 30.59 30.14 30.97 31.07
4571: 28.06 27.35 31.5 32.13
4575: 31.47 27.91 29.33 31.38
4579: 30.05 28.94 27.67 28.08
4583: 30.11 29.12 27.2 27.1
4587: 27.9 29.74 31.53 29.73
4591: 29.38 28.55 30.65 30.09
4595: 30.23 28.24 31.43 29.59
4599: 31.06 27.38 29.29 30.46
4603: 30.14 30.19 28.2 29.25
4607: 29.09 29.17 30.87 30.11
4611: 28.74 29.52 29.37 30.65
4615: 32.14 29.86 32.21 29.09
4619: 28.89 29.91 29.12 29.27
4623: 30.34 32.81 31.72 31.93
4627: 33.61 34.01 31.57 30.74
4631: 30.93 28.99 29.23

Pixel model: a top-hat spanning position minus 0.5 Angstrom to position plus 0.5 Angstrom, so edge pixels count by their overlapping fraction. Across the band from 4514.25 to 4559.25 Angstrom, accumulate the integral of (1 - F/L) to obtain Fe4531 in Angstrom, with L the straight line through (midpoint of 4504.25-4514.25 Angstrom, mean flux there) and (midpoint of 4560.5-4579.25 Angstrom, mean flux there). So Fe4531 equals 2.28 Angstrom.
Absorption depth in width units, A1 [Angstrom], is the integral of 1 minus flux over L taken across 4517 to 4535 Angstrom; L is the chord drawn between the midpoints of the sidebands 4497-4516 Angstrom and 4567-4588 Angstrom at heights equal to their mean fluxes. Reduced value 1.0 Angstrom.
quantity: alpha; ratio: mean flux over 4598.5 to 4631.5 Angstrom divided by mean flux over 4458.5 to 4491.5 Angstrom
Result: 1.08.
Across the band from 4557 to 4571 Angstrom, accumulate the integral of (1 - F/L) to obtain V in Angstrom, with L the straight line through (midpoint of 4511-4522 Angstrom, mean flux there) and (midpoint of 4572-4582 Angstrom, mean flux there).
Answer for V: -0.3 Angstrom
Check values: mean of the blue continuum 30.3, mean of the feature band 30.6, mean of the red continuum 29.8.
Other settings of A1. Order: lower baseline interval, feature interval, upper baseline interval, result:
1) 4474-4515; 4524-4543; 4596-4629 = 1.0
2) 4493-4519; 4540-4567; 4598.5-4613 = 0.2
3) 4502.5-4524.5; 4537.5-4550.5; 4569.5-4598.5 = 0.5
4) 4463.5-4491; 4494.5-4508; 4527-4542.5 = -1.0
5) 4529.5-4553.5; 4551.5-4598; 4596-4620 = -0.9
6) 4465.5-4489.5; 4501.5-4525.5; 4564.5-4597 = -1.2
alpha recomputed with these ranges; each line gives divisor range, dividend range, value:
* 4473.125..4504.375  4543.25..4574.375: 1.02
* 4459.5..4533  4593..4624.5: 1.03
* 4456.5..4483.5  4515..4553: 1.04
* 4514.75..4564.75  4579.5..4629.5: 1.02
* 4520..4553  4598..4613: 1.03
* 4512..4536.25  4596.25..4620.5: 1.04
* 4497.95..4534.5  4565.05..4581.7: 1.01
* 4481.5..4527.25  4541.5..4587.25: 0.99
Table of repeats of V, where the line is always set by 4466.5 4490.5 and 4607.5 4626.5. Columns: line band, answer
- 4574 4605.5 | 0.45 Angstrom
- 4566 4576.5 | -0.16 Angstrom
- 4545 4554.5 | 0.10 Angstrom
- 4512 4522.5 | -0.50 Angstrom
